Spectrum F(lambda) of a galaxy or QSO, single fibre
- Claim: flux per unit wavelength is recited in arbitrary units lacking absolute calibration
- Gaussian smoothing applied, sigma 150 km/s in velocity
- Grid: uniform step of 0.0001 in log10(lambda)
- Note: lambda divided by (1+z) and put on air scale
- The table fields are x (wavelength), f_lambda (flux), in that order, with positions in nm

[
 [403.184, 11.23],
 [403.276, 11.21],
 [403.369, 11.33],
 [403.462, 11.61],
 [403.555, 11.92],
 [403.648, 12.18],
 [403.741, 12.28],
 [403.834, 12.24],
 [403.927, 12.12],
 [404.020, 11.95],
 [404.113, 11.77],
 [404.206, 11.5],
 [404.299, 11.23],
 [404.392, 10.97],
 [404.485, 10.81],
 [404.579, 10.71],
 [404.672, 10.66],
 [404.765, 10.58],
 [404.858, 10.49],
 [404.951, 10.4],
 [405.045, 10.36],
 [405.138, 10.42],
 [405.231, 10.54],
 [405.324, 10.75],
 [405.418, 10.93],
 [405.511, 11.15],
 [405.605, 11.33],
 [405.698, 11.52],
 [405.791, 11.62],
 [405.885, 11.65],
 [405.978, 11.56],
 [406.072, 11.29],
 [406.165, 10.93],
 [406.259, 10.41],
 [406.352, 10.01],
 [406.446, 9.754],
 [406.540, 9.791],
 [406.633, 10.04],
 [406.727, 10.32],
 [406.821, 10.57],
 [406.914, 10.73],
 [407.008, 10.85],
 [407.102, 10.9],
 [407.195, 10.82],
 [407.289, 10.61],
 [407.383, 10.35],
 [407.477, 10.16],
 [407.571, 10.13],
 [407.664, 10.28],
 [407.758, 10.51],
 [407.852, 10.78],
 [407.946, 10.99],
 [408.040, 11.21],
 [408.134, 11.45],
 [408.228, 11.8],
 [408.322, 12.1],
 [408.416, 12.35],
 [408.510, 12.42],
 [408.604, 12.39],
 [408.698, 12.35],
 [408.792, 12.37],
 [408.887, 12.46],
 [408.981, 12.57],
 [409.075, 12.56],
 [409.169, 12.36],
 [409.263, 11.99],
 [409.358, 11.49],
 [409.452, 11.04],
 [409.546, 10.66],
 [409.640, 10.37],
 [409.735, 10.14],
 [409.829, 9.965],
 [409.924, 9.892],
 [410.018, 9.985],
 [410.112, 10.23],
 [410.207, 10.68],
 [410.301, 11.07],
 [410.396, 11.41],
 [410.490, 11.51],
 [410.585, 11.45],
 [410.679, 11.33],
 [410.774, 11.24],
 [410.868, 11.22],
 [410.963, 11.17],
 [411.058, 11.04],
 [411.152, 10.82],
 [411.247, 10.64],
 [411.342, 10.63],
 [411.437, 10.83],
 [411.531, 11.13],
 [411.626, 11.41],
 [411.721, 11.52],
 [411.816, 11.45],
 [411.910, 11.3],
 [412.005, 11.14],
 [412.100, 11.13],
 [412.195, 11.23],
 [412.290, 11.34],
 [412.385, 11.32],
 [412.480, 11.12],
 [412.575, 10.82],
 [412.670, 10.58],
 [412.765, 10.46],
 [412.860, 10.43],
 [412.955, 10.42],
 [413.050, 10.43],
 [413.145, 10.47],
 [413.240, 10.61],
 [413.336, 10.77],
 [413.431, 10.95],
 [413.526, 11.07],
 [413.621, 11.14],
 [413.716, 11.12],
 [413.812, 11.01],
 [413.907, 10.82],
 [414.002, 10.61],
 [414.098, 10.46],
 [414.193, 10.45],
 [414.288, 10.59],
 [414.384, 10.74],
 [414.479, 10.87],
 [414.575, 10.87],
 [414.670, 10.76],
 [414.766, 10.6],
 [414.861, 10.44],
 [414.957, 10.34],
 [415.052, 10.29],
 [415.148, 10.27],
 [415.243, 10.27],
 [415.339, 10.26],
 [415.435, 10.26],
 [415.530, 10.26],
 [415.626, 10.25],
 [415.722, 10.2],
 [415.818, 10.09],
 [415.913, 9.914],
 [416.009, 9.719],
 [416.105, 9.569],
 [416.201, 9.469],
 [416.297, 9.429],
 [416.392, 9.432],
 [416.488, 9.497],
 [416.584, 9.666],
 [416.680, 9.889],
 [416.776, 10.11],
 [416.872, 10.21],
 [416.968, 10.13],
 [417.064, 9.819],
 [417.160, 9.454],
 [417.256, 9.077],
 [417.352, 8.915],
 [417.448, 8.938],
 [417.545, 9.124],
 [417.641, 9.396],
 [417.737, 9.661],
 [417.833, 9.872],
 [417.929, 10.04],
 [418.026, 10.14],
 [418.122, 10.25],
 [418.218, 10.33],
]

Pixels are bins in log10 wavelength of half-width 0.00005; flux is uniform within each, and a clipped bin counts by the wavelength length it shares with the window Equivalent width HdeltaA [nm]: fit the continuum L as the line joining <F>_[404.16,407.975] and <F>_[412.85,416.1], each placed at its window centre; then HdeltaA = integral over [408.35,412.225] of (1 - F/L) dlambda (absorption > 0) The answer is -0.25 nm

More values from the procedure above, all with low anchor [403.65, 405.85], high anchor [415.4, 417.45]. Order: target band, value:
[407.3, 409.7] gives -0.17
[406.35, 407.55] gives 0.06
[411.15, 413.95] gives -0.20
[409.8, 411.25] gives -0.06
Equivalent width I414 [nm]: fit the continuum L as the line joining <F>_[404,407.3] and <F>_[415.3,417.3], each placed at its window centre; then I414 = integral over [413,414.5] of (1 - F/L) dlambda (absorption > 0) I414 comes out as -0.10 nm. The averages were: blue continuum 10.8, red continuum 9.84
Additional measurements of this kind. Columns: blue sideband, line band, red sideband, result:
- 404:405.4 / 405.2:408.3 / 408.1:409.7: 0.157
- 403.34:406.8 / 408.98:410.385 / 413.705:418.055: -0.044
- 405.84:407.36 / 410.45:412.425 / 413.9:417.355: -0.157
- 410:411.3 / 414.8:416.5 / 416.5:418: -0.009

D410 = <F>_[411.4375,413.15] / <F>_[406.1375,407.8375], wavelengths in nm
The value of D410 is 1.1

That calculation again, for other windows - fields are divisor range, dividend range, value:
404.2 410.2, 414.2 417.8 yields 0.91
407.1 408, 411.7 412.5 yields 1.07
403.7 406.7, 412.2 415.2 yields 0.98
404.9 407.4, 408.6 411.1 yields 1.05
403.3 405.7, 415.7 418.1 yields 0.86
